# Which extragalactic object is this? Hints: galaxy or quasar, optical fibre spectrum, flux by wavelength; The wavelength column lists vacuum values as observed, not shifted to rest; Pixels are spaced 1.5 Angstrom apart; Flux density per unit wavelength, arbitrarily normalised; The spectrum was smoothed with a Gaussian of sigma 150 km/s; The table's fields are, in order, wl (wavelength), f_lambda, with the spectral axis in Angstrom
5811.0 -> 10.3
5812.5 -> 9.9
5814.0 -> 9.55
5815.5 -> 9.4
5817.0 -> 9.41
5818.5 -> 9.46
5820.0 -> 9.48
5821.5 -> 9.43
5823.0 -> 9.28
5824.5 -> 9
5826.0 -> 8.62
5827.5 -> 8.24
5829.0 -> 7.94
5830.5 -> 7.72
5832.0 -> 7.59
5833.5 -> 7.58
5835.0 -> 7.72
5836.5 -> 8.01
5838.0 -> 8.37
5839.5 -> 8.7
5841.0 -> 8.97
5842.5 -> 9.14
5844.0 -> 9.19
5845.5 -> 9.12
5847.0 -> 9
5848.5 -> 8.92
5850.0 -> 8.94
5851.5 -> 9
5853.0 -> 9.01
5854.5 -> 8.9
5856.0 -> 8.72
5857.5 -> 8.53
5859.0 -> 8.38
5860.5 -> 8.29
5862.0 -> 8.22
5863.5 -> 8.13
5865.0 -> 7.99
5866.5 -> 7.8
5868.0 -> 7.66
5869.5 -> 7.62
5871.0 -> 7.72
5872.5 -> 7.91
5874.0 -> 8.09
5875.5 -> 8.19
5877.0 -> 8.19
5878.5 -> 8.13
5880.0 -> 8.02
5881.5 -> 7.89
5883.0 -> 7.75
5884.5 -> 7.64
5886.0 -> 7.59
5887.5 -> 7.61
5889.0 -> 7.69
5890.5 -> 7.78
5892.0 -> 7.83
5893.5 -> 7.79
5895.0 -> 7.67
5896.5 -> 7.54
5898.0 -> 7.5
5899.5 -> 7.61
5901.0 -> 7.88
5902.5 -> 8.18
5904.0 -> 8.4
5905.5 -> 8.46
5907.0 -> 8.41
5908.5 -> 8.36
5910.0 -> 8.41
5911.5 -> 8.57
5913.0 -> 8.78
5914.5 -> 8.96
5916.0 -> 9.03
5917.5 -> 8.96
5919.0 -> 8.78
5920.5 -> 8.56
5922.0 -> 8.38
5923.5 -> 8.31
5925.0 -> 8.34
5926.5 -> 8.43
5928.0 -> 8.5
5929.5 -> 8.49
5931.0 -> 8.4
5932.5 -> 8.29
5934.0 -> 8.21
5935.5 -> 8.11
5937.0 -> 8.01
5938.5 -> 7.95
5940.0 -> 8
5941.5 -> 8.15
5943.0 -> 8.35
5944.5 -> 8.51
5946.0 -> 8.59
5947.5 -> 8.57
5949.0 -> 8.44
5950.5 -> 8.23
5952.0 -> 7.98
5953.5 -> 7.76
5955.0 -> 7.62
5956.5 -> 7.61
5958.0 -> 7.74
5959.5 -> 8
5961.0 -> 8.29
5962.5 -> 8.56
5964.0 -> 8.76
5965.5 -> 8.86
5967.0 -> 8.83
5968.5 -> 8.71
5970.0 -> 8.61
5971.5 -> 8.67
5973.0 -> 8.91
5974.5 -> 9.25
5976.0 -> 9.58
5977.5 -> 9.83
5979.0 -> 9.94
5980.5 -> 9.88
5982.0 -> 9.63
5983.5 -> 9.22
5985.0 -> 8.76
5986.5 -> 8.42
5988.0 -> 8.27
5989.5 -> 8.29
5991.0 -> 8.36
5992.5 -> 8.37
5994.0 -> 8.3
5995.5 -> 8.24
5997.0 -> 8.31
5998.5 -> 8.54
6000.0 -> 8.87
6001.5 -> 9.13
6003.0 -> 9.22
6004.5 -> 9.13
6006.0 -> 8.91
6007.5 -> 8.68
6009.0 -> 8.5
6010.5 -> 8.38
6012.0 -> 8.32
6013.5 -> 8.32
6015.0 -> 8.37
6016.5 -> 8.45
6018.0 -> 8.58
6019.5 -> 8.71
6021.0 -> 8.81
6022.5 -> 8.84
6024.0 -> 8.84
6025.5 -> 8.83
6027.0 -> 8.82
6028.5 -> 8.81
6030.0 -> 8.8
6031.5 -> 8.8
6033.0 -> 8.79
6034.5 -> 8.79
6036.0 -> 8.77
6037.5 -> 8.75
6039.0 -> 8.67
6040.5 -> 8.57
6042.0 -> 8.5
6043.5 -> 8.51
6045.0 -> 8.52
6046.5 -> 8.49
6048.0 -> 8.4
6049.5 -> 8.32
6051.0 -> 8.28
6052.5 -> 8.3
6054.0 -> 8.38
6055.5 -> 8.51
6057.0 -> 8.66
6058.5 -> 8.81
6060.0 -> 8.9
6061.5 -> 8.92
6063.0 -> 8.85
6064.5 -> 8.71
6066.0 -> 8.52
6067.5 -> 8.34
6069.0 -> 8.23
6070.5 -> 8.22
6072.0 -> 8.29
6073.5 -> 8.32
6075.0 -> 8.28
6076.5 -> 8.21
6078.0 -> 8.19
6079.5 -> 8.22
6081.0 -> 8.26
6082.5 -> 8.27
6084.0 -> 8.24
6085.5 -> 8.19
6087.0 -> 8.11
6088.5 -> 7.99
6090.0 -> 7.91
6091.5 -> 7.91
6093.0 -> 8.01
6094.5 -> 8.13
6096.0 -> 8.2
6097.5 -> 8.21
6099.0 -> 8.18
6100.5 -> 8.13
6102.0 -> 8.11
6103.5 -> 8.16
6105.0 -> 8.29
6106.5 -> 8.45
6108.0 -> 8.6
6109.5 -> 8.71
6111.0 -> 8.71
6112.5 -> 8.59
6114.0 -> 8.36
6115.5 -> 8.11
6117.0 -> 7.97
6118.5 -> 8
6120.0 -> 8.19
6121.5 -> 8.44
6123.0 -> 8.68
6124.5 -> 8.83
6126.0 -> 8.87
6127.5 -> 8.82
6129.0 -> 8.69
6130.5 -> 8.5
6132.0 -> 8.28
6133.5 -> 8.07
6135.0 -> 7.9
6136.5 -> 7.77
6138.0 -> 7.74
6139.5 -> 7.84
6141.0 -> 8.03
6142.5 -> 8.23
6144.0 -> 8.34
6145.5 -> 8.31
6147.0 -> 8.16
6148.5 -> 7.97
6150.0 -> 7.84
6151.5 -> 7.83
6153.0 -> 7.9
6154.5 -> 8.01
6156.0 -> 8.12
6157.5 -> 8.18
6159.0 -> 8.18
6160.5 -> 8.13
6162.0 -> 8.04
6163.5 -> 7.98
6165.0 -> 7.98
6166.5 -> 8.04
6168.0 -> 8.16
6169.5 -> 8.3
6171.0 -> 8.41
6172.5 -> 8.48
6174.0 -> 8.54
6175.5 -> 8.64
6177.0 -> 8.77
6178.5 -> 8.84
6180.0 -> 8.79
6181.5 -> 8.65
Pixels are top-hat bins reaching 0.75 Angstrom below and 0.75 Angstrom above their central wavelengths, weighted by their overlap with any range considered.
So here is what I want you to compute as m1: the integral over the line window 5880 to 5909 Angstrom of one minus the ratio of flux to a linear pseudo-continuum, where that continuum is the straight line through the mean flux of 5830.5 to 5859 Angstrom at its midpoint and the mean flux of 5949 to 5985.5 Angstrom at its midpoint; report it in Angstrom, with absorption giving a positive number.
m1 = 2.60 Angstrom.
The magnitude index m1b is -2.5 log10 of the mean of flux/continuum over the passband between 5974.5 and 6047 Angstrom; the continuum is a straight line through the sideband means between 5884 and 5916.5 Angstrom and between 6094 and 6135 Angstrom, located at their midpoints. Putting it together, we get -0.07 mag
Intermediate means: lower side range 8.07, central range 8.76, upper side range 8.37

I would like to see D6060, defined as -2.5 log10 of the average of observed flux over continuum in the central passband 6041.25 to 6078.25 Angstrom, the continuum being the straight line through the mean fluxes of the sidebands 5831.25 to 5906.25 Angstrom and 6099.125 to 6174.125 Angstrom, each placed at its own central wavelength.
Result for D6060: -0.03 mag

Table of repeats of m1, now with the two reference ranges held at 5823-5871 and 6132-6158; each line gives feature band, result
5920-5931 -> -0.1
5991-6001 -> -0.3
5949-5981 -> -1.4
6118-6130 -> -0.8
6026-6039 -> -1.0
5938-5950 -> 0.0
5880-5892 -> 0.9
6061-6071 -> -0.5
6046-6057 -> -0.3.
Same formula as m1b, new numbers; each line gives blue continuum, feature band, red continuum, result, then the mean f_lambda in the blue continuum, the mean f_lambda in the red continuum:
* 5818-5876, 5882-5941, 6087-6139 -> 0.03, 8.47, 8.28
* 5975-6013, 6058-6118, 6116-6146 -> 0.02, 8.84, 8.27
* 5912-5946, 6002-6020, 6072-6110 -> -0.04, 8.44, 8.21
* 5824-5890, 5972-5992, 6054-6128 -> -0.10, 8.26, 8.36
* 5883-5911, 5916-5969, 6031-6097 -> -0.04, 7.91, 8.41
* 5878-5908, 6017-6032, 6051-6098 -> -0.07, 7.87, 8.33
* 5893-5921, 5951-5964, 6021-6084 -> 0.05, 8.31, 8.55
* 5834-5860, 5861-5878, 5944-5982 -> 0.10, 8.73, 8.65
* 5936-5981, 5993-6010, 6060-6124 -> -0.03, 8.53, 8.3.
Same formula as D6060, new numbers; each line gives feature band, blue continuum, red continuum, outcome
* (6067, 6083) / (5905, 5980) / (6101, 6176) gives 0.01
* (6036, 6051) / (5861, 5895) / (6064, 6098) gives -0.05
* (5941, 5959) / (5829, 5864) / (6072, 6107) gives 0.03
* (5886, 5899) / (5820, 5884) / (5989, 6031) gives 0.10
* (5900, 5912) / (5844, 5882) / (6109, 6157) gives 0.00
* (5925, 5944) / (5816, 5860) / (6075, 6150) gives 0.04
